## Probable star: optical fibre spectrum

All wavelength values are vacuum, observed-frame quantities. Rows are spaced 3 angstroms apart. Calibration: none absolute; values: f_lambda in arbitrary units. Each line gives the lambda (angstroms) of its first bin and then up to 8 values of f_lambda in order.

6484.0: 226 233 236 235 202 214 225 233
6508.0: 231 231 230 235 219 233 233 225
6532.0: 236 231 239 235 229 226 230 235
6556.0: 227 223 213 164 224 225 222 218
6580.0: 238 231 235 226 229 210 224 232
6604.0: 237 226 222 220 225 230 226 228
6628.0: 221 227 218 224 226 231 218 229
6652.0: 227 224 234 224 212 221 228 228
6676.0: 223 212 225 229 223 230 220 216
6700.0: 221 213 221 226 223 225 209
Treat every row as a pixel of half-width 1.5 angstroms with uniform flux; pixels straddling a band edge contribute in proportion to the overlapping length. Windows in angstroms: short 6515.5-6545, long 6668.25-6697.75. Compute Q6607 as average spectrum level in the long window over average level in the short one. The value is 0.97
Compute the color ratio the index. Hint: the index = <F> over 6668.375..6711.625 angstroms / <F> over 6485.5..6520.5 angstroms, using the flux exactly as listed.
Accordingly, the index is 1.0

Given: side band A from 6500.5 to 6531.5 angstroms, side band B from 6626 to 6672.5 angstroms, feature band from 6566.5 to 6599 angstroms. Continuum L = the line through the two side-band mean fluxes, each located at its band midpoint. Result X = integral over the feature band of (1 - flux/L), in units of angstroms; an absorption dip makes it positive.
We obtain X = 0.2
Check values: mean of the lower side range 230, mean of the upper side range 224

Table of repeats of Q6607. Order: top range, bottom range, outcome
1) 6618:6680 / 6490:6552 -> 0.98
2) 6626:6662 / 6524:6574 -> 1.00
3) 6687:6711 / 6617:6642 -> 0.98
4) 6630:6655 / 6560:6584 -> 1.04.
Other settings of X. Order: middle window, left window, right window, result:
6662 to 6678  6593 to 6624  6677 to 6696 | 0.10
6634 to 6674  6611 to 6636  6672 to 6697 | -0.18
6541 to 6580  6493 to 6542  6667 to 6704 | 1.01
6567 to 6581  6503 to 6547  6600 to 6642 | 0.21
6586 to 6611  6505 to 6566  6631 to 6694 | -0.09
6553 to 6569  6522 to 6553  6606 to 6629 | 1.23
